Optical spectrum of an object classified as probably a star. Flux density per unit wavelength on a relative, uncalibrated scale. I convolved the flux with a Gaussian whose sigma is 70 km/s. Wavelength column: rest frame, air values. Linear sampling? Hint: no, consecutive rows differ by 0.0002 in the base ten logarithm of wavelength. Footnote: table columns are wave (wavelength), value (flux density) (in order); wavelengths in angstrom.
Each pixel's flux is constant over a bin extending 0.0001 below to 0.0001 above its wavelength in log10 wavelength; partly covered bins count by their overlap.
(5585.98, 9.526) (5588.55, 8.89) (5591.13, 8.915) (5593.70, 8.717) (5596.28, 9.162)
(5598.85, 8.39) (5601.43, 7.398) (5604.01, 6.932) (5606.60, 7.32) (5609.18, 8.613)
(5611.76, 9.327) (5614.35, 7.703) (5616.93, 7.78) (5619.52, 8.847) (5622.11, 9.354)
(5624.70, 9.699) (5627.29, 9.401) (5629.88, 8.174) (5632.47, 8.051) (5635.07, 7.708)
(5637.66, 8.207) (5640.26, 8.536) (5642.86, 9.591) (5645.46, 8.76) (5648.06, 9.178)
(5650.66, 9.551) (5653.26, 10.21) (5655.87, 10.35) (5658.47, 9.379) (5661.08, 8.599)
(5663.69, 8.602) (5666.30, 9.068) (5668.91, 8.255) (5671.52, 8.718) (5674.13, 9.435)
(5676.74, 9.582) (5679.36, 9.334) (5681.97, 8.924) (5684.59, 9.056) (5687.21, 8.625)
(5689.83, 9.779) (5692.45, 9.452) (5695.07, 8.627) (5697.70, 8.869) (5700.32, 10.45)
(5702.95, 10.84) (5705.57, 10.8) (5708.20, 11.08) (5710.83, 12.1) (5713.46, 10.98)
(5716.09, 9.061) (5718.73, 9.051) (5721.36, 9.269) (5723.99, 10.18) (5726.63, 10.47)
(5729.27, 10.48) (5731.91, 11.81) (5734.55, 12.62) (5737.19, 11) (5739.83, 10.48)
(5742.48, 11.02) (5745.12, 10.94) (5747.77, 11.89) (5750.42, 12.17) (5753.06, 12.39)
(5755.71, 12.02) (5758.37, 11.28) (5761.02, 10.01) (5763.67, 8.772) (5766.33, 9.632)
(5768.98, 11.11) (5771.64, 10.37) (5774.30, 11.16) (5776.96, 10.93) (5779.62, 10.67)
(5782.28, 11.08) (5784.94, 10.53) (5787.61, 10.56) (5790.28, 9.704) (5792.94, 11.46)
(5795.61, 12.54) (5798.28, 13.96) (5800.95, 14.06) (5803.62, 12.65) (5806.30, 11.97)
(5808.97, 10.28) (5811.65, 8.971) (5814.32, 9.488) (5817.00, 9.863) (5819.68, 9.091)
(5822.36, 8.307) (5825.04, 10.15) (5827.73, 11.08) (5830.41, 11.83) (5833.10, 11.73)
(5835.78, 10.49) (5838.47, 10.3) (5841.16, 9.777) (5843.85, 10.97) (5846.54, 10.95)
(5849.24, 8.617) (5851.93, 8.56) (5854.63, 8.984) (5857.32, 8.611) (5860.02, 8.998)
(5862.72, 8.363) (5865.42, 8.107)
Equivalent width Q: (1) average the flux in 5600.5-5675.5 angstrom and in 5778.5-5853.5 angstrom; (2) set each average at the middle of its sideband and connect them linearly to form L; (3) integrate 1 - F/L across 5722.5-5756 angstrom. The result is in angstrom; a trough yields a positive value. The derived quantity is -5.0 angstrom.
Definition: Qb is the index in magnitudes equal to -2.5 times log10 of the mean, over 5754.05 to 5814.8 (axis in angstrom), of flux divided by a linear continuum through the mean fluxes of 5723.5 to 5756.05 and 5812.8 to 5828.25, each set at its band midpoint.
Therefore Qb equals -0.07 mag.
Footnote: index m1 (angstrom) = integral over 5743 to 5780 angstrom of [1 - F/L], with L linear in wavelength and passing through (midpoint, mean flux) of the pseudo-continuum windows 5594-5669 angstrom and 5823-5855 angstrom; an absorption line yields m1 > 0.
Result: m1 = -4.9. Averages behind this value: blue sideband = 8.7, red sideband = 10.3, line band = 11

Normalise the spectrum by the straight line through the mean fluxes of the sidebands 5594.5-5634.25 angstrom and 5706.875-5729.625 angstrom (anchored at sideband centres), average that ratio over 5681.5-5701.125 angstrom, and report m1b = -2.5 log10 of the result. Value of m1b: 0.07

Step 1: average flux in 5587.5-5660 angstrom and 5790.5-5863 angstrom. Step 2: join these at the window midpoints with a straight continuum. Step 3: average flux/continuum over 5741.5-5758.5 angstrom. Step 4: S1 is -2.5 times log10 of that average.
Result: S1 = -0.19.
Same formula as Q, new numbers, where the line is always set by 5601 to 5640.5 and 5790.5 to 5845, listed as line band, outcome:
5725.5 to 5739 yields -2.01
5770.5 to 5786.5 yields -0.59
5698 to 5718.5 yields -2.37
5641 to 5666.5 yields -1.63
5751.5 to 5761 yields -1.44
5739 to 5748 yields -0.97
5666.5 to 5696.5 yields 0.19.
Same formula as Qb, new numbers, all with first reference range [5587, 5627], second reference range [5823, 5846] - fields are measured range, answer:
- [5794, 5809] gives -0.22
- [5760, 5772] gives 0.01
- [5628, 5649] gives 0.03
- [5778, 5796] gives -0.06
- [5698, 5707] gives -0.12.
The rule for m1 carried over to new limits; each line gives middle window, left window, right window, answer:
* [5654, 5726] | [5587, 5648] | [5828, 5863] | -4.92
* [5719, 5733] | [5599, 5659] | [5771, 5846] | -0.64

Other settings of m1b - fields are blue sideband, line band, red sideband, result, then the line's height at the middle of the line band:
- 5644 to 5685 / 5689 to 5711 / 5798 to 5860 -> -0.08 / 9.45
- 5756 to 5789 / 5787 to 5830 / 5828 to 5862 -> -0.06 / 10.3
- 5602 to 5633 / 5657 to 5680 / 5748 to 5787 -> 0.03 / 9.26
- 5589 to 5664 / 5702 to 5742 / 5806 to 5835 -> -0.13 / 9.44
